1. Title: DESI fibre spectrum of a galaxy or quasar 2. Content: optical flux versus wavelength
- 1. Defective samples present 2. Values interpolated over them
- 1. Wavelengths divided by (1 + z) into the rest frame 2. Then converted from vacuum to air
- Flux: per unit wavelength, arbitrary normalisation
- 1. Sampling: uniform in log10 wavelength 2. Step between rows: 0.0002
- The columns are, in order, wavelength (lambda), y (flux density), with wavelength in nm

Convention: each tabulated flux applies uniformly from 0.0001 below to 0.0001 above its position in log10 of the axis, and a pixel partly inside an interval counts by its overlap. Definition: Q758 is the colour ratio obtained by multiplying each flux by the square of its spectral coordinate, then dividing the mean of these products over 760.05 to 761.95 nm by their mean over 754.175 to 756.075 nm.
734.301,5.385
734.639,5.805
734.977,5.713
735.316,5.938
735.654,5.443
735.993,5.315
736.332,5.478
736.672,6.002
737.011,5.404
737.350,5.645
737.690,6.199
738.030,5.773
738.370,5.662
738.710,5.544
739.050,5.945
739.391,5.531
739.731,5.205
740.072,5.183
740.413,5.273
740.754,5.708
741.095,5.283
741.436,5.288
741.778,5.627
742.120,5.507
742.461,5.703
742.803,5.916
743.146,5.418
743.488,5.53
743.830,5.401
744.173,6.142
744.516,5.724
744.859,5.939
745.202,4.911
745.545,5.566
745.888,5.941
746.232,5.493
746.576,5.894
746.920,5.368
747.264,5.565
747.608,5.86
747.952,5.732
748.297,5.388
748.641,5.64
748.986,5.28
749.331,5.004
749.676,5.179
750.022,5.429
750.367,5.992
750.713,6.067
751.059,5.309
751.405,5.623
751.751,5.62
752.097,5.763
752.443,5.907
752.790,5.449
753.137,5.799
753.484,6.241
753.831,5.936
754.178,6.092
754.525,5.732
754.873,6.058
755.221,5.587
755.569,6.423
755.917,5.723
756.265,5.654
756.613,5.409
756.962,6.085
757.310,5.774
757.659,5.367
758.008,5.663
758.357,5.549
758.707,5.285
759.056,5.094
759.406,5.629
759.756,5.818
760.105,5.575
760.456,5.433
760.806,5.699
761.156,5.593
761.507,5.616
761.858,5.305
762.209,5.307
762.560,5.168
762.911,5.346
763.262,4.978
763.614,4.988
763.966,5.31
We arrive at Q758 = 0.95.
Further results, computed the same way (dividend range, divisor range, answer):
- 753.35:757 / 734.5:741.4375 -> 1.10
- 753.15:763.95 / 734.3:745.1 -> 1.05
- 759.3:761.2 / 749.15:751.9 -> 1.05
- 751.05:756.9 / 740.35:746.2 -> 1.07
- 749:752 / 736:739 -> 1.00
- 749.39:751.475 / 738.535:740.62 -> 1.05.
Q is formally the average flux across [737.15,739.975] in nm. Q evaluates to 5.67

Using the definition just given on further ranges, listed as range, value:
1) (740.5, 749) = 5.6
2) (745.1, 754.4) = 5.64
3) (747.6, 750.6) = 5.49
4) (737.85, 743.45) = 5.54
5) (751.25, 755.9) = 5.86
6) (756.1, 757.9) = 5.66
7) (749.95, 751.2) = 5.73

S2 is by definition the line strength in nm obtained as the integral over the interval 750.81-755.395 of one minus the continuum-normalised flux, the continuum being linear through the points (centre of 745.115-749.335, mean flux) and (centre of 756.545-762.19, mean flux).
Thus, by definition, -0.195 nm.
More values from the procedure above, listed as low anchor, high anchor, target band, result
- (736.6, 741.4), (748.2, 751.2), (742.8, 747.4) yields -0.08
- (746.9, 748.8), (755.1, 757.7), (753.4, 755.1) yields -0.07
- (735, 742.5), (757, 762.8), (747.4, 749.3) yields 0.00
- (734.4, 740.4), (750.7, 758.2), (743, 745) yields 0.00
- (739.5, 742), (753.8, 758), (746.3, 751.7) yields 0.05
